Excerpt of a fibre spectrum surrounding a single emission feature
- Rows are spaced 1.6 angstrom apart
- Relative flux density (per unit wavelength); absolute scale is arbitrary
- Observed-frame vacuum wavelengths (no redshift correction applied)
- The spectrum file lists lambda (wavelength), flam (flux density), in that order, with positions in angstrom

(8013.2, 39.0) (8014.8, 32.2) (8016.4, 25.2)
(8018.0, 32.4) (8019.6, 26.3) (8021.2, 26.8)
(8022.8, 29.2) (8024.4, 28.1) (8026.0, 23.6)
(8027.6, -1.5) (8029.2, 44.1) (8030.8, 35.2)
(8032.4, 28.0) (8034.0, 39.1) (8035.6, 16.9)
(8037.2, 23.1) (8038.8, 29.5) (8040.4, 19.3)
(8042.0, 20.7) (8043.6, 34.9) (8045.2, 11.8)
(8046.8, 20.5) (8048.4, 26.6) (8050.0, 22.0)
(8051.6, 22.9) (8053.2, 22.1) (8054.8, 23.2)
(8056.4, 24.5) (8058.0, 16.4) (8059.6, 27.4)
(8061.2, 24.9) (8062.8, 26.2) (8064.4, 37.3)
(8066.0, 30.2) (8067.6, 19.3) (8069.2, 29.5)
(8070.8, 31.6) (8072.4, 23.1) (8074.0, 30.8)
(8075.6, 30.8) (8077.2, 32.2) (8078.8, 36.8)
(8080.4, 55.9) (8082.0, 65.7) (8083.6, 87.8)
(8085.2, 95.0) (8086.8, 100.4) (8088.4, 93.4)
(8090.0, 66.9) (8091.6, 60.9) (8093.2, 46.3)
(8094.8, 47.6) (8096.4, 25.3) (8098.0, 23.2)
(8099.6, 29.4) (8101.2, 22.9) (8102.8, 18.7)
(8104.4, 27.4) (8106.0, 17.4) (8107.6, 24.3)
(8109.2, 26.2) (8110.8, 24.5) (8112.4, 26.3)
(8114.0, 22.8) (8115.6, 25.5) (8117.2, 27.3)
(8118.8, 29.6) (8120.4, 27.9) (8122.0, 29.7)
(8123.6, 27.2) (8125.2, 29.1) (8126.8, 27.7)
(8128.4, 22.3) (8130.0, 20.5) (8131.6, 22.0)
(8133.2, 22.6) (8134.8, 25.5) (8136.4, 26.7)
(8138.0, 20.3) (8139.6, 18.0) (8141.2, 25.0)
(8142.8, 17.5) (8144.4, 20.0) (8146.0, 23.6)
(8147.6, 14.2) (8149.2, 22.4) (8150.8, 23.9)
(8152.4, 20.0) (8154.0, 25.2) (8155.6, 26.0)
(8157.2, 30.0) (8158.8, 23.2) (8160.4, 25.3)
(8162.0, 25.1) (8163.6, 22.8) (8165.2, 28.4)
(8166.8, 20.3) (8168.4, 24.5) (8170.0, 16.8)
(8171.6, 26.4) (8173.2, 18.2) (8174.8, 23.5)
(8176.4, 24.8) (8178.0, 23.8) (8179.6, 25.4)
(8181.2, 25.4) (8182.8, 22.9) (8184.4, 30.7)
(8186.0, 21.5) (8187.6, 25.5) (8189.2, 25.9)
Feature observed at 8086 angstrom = [O III]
